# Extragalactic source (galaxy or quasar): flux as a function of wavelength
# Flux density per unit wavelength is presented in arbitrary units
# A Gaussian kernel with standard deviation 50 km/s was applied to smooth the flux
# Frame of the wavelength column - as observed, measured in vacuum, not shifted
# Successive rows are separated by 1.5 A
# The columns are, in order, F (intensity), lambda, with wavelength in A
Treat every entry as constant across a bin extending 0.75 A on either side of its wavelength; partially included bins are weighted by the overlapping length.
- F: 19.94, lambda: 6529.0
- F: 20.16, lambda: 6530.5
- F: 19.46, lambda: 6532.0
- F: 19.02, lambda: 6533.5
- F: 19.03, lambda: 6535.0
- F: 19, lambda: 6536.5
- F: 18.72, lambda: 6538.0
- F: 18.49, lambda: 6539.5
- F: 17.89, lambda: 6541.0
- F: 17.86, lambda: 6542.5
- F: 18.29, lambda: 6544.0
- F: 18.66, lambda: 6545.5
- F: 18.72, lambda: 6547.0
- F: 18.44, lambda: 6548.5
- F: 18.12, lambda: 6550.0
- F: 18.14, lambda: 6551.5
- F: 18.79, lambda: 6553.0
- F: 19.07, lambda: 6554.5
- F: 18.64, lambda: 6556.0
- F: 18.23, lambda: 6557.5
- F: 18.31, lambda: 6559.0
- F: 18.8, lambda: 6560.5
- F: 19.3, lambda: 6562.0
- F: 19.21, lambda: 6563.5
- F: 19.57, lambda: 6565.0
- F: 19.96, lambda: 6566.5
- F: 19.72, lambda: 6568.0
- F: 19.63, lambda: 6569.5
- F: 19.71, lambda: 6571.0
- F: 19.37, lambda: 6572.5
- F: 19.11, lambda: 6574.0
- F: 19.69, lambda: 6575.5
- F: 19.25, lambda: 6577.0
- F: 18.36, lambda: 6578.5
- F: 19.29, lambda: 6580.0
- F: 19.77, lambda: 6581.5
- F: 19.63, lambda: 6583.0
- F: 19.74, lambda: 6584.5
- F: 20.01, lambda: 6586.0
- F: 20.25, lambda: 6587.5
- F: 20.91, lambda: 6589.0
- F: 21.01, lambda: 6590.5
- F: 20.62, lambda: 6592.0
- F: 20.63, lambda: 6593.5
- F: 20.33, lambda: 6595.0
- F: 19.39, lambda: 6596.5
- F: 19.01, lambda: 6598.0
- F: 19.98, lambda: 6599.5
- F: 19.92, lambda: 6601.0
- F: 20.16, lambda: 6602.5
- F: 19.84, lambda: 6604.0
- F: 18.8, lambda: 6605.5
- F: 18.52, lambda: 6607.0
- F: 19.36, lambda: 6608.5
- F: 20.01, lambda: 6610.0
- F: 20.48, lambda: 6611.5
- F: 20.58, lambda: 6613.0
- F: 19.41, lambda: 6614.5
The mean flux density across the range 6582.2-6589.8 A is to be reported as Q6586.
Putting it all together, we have 20.1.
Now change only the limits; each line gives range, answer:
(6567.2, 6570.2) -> 19.7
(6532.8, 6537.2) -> 19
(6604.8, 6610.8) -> 19.2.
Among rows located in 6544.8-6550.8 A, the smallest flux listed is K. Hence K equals 18.12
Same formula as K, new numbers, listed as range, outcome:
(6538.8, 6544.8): 17.86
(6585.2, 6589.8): 20.01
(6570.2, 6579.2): 18.36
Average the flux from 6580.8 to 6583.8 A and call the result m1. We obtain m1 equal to 19.7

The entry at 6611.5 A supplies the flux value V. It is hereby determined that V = 20.48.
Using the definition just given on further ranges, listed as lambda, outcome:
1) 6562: 19.3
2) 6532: 19.46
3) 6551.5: 18.14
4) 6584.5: 19.74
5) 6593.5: 20.63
